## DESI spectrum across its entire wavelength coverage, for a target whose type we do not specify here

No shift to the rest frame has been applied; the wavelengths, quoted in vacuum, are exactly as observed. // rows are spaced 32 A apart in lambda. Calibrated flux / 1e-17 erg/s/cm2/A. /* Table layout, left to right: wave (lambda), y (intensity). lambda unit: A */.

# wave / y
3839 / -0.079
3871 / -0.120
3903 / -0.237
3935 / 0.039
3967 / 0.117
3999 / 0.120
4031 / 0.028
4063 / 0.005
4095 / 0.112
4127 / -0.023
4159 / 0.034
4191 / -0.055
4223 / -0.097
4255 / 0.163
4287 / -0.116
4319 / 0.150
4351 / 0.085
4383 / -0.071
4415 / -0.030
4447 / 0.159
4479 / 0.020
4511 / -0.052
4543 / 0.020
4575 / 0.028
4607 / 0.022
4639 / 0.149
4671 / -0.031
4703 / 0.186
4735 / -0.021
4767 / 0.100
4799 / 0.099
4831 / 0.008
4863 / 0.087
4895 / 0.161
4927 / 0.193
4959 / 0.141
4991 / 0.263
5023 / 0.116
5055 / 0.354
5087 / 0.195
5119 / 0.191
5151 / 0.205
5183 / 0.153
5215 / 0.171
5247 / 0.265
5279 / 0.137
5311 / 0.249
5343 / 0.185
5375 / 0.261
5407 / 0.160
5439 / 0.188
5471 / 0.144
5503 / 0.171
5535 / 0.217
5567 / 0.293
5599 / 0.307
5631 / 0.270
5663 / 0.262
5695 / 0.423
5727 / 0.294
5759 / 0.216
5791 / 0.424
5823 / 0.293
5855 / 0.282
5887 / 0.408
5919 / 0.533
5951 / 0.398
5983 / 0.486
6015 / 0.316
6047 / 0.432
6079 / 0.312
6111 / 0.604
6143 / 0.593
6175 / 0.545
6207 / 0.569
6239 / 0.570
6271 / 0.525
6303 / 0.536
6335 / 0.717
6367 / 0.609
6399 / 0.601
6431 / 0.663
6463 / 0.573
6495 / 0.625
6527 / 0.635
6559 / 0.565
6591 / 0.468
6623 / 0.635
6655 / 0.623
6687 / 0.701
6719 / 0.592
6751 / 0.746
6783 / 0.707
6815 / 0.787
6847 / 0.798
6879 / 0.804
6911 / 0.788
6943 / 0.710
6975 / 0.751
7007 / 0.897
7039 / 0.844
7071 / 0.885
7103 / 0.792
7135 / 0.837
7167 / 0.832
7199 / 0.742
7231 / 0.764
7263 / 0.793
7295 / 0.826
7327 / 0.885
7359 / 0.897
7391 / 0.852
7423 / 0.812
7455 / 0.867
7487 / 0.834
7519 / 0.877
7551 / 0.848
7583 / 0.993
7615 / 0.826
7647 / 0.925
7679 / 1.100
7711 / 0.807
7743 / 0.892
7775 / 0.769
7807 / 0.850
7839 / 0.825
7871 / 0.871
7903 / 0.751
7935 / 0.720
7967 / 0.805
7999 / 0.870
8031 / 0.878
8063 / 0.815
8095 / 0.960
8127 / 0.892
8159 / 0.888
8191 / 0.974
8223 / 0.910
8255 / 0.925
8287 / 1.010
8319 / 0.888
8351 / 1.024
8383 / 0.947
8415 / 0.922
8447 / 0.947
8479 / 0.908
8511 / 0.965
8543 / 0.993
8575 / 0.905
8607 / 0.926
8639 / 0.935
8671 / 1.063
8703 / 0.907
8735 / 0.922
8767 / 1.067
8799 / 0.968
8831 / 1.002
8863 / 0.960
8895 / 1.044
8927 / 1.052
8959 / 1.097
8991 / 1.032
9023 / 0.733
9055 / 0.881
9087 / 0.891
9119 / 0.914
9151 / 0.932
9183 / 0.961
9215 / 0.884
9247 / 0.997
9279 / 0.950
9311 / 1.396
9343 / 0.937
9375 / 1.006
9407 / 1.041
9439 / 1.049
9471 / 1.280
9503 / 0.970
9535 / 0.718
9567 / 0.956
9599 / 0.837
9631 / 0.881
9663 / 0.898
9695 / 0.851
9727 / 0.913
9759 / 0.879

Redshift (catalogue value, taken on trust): 0.531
